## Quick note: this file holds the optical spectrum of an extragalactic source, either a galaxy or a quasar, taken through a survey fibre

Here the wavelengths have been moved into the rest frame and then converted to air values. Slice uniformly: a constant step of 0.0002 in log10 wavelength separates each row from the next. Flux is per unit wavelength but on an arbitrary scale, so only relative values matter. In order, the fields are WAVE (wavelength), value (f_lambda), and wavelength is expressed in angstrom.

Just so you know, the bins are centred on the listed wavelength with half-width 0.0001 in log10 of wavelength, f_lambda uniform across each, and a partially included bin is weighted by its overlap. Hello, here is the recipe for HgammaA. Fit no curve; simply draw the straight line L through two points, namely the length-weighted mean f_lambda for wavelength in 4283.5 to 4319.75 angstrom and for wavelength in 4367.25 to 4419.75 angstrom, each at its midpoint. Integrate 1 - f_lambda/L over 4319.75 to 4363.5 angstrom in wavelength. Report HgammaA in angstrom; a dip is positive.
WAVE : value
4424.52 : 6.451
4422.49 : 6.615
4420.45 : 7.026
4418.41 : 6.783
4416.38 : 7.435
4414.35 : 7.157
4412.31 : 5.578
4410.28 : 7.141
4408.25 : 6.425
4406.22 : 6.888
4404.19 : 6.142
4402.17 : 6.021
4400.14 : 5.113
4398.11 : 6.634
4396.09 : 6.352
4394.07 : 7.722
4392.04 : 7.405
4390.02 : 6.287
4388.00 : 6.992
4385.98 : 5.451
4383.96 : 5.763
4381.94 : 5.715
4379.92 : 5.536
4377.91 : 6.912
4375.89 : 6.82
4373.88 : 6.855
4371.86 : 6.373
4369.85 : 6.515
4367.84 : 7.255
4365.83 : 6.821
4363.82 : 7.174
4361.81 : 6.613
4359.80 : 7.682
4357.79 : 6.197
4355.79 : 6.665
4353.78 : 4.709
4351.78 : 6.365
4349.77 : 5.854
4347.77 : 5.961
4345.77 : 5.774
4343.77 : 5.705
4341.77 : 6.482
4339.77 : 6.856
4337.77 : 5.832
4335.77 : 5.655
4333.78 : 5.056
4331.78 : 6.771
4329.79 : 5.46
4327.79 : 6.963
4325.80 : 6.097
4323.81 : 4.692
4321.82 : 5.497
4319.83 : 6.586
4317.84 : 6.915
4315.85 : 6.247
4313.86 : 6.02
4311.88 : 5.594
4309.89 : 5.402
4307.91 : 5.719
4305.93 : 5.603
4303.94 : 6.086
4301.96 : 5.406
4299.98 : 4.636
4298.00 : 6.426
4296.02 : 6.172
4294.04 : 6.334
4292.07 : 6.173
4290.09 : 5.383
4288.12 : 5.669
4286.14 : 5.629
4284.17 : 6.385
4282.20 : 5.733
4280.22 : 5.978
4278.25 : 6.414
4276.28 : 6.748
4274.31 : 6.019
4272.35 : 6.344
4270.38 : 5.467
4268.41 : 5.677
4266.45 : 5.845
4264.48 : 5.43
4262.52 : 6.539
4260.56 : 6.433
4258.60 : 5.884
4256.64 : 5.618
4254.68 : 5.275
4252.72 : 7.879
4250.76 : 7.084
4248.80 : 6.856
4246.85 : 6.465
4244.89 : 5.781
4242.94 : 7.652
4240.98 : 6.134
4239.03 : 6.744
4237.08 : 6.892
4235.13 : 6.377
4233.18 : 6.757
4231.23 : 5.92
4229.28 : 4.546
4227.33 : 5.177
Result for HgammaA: 0.63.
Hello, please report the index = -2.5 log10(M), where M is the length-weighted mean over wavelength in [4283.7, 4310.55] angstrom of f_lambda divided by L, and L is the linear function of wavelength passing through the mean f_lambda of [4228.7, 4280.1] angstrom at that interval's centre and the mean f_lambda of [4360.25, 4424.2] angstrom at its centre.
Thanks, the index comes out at 0.10 mag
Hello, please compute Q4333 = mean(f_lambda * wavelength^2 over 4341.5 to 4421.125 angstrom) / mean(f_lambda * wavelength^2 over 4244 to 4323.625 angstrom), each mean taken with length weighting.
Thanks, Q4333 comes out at 1.12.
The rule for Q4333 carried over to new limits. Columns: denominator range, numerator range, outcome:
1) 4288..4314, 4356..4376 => 1.22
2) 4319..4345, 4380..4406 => 1.08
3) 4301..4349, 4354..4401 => 1.13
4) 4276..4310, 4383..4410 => 1.15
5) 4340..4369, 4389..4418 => 1.06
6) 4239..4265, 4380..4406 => 1.05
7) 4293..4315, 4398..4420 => 1.18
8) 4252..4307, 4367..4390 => 1.12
